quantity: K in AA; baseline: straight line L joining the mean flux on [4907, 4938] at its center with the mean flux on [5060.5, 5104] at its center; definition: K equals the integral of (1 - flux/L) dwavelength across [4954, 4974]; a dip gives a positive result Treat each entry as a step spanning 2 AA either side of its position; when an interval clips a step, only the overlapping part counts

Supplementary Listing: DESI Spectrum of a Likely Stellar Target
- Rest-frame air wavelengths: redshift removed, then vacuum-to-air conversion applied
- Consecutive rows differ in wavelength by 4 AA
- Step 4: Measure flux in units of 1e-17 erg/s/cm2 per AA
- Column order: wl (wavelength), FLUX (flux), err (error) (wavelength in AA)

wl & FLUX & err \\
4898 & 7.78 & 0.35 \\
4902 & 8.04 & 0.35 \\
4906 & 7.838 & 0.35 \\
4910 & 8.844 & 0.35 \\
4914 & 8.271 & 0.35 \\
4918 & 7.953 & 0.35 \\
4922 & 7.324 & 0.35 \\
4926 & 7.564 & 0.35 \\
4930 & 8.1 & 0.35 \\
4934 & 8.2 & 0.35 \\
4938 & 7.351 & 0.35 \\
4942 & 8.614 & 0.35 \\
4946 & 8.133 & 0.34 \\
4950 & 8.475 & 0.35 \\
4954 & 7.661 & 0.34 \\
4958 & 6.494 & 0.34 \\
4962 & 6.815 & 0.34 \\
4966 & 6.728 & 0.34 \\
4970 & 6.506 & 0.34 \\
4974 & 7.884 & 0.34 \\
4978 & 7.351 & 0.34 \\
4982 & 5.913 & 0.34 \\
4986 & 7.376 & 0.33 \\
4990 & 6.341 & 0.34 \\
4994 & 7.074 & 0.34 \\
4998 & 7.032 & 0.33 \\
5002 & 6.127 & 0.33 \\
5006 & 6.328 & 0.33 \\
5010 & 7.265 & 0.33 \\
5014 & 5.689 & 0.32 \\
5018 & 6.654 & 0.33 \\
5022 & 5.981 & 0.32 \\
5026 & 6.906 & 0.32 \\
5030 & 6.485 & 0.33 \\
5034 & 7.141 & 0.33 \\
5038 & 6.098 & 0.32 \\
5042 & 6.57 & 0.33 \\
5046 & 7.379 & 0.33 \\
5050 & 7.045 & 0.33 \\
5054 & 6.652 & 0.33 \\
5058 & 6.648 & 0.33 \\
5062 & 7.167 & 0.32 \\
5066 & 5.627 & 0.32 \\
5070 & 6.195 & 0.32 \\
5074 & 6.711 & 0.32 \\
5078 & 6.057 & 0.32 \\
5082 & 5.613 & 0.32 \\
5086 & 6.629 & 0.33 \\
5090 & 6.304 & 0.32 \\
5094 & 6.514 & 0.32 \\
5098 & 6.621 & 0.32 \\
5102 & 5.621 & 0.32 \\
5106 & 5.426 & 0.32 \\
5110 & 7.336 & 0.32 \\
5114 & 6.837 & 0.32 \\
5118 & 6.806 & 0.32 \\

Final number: 1.8 AA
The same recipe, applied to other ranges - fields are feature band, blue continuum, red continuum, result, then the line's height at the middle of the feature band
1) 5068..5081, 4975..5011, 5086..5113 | 0.4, 6.45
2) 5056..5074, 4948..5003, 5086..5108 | -0.2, 6.37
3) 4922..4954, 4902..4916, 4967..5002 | -1.1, 7.74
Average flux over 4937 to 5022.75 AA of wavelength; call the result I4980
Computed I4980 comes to 7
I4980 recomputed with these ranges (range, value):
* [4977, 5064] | 6.68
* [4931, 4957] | 8.01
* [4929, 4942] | 7.98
